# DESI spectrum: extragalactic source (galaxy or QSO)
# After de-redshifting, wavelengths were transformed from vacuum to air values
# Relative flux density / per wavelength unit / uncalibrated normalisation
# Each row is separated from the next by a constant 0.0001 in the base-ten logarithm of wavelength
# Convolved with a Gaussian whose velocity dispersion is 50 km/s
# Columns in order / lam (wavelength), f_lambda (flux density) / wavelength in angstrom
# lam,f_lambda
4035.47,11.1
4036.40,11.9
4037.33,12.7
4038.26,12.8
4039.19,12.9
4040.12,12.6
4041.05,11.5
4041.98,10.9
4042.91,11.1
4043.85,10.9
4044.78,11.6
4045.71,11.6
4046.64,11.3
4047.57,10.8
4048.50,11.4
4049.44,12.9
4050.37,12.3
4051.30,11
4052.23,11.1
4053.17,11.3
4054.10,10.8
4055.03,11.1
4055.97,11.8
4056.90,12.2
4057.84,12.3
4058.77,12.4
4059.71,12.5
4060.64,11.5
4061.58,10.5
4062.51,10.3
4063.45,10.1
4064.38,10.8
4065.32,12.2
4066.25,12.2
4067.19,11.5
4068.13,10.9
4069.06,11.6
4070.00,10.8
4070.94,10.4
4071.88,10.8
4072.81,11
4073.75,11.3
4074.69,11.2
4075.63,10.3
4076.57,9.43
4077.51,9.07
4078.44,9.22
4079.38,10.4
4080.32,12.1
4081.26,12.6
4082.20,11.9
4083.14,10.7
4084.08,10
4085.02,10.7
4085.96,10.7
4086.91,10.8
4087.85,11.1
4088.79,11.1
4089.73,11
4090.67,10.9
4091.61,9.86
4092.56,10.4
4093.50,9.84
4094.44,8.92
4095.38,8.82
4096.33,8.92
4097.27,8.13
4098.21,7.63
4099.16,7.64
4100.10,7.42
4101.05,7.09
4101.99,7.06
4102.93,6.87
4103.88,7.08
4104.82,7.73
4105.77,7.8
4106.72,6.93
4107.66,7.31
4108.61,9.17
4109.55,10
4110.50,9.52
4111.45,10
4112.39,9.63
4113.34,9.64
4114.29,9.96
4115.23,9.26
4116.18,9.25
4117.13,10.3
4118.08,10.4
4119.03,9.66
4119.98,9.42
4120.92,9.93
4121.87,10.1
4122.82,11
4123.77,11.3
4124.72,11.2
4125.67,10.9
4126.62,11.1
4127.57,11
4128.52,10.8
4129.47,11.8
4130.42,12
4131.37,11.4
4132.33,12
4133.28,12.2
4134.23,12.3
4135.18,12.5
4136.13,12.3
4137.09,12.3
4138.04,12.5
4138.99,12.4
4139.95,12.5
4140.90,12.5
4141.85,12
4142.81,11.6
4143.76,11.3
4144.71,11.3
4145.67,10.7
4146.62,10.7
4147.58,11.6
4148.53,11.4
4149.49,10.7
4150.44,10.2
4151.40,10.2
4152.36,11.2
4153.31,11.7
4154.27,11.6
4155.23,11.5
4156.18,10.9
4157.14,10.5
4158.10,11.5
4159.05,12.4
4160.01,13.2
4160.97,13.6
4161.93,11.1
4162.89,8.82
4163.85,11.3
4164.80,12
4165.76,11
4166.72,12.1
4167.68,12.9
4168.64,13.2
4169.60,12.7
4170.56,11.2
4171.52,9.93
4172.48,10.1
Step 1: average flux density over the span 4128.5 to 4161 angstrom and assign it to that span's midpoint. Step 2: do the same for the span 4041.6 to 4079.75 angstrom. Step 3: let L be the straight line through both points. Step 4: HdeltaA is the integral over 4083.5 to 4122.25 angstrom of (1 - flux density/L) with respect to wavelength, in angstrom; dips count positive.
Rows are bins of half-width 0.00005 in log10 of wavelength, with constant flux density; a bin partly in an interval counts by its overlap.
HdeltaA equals 7.4 angstrom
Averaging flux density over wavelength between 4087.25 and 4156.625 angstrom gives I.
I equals 10.3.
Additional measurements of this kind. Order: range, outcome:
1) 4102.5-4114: 8.5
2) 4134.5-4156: 11.6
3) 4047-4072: 11.4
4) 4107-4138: 10.6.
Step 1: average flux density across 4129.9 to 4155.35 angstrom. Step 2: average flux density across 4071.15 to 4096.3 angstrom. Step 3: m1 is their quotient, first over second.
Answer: 1.1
